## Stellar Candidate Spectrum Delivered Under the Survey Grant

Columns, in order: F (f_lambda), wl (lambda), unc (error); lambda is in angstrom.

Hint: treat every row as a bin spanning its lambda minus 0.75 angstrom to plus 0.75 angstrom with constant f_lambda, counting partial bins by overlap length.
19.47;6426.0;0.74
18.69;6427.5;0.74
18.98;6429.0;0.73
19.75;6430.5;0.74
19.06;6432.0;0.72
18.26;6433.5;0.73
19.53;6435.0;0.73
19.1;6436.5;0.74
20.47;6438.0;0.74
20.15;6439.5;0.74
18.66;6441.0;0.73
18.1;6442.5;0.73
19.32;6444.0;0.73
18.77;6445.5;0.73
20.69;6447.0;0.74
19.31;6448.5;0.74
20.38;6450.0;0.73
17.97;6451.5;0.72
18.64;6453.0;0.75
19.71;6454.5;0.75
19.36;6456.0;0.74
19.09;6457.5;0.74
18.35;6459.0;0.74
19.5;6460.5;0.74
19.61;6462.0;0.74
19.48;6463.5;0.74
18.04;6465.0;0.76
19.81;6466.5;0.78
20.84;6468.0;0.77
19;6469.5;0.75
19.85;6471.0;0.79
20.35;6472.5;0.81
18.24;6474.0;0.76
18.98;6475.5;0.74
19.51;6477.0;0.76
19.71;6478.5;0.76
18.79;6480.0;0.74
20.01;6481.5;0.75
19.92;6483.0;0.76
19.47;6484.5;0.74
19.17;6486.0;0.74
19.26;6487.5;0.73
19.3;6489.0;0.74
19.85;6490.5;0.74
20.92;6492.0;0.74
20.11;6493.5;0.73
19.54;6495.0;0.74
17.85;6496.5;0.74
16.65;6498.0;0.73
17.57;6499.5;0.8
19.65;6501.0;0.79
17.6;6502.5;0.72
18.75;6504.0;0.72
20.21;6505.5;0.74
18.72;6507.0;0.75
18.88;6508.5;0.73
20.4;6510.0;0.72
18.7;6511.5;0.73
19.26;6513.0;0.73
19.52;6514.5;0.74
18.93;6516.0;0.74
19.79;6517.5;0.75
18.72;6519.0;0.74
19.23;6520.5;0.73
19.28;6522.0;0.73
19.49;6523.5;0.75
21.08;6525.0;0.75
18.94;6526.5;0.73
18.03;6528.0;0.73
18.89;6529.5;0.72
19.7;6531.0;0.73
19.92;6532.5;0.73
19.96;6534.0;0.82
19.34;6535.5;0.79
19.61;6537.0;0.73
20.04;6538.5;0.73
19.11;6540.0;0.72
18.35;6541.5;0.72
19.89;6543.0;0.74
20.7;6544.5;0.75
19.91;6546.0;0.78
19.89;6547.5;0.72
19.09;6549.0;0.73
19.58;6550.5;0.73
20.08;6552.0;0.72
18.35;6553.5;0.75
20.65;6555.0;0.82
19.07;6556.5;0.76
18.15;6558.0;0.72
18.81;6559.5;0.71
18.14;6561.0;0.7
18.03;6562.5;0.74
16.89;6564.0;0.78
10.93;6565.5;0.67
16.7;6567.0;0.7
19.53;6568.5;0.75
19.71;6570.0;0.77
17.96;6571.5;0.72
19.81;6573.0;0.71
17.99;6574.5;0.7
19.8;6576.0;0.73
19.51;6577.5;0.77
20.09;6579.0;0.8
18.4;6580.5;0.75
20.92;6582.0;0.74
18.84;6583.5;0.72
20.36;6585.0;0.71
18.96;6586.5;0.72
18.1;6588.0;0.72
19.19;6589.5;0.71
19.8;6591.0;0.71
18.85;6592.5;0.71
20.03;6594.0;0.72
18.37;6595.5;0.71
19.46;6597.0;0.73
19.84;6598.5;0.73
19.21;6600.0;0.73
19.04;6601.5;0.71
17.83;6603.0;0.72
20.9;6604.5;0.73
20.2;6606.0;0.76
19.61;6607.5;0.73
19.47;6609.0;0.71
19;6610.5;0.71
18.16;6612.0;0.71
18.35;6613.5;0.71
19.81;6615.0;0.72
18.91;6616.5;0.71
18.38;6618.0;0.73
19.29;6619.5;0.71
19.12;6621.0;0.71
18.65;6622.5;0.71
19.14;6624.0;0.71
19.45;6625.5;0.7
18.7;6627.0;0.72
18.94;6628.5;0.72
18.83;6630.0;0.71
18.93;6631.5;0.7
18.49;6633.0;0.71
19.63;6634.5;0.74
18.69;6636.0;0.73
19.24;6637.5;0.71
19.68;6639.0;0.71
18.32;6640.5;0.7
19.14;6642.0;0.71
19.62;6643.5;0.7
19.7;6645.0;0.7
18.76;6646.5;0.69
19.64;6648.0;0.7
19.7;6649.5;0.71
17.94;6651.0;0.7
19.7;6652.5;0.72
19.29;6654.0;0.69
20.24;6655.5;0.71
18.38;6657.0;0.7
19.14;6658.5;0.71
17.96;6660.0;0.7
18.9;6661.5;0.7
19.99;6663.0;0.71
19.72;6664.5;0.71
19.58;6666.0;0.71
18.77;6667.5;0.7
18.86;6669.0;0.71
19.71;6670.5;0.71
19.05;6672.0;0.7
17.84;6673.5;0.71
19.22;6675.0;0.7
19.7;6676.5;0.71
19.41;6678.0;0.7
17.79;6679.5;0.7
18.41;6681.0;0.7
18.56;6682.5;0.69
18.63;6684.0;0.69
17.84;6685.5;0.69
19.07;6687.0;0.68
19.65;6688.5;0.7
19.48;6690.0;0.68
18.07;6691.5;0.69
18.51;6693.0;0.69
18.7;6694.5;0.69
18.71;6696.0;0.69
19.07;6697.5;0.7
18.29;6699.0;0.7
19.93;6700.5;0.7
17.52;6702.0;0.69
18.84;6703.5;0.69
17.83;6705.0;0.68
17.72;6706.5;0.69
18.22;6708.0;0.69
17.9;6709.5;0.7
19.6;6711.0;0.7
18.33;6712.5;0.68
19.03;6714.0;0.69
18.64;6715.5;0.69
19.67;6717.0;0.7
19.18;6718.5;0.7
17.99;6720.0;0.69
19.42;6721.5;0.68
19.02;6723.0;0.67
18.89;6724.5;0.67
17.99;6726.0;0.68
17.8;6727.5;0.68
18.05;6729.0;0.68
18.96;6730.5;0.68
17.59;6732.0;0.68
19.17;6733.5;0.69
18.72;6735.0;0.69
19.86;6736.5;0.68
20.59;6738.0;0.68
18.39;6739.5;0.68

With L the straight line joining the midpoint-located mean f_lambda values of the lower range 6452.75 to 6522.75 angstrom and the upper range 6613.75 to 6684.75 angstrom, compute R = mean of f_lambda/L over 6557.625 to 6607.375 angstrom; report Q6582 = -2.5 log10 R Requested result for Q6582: 0.02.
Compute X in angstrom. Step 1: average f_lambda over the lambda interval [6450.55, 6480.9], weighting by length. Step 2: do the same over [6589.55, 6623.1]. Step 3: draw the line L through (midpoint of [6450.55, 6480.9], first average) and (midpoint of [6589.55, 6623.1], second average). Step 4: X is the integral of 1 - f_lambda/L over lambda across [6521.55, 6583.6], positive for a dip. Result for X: 0.6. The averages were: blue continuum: 19.3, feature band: 19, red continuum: 19.2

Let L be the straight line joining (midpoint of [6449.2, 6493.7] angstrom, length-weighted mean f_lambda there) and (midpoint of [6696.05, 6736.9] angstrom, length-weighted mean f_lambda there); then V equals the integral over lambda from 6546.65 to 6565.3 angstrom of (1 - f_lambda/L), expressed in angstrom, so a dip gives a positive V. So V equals 0.5 angstrom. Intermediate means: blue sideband 19.4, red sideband 18.6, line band 18.7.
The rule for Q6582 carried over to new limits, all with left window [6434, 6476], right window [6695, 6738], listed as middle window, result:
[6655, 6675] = -0.02 mag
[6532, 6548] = -0.03 mag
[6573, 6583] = -0.02 mag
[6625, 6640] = -0.01 mag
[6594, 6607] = -0.02 mag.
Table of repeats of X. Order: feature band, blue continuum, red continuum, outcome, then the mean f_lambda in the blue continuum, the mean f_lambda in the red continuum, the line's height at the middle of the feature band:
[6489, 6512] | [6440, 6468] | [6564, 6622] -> 0.09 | 19.2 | 18.9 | 19.1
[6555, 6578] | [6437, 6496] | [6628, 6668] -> 1.36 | 19.4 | 19.1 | 19.3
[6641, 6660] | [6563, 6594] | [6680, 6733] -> -0.60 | 18.6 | 18.6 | 18.6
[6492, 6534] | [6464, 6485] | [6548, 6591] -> 0.06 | 19.5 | 18.7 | 19.2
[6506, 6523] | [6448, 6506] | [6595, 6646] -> -0.03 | 19.2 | 19.1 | 19.2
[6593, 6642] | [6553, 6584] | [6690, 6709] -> -1.66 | 18.5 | 18.5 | 18.5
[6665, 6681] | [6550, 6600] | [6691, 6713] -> -0.36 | 18.8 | 18.5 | 18.6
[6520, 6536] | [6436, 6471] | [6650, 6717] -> -0.23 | 19.3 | 18.8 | 19.2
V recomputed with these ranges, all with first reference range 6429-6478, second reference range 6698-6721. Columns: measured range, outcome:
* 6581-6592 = -0.3 angstrom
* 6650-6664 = -0.3 angstrom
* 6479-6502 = 0.0 angstrom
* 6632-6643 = -0.1 angstrom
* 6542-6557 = -0.5 angstrom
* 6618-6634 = -0.1 angstrom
